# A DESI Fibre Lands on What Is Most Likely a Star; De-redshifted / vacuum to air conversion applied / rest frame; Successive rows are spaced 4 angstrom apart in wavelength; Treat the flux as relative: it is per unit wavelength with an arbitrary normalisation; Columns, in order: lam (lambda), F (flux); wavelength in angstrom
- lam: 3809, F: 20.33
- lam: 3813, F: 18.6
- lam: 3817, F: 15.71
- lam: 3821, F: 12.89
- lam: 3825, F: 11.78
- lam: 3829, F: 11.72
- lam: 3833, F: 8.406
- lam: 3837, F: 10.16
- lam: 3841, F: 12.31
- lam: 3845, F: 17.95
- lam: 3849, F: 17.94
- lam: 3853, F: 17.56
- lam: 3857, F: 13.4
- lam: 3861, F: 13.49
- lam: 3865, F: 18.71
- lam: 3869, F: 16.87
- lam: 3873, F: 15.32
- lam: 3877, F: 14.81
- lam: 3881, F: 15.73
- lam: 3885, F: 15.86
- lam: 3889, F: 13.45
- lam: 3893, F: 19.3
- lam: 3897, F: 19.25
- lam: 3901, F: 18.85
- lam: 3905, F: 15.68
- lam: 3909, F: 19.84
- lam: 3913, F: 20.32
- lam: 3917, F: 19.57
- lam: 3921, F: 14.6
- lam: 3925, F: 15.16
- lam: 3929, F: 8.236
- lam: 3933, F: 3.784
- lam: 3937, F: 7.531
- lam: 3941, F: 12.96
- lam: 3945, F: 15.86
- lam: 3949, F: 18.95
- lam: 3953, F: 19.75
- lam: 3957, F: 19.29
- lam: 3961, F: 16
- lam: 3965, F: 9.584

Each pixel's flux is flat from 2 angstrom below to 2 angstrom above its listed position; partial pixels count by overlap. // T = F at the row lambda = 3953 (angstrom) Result 19.75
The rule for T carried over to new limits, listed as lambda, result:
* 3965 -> 9.584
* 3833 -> 8.406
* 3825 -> 11.78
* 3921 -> 14.6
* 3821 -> 12.89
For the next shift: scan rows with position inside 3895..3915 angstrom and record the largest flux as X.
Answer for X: 20.32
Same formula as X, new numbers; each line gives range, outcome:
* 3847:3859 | 17.94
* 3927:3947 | 15.86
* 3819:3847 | 17.95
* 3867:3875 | 16.87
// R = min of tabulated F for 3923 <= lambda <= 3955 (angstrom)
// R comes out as 3.784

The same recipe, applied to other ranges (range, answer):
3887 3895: 13.45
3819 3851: 8.406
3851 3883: 13.4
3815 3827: 11.78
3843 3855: 17.56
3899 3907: 15.68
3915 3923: 14.6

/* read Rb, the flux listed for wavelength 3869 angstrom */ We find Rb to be 16.87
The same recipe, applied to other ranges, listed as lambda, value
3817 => 15.71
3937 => 7.531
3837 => 10.16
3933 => 3.784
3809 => 20.33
